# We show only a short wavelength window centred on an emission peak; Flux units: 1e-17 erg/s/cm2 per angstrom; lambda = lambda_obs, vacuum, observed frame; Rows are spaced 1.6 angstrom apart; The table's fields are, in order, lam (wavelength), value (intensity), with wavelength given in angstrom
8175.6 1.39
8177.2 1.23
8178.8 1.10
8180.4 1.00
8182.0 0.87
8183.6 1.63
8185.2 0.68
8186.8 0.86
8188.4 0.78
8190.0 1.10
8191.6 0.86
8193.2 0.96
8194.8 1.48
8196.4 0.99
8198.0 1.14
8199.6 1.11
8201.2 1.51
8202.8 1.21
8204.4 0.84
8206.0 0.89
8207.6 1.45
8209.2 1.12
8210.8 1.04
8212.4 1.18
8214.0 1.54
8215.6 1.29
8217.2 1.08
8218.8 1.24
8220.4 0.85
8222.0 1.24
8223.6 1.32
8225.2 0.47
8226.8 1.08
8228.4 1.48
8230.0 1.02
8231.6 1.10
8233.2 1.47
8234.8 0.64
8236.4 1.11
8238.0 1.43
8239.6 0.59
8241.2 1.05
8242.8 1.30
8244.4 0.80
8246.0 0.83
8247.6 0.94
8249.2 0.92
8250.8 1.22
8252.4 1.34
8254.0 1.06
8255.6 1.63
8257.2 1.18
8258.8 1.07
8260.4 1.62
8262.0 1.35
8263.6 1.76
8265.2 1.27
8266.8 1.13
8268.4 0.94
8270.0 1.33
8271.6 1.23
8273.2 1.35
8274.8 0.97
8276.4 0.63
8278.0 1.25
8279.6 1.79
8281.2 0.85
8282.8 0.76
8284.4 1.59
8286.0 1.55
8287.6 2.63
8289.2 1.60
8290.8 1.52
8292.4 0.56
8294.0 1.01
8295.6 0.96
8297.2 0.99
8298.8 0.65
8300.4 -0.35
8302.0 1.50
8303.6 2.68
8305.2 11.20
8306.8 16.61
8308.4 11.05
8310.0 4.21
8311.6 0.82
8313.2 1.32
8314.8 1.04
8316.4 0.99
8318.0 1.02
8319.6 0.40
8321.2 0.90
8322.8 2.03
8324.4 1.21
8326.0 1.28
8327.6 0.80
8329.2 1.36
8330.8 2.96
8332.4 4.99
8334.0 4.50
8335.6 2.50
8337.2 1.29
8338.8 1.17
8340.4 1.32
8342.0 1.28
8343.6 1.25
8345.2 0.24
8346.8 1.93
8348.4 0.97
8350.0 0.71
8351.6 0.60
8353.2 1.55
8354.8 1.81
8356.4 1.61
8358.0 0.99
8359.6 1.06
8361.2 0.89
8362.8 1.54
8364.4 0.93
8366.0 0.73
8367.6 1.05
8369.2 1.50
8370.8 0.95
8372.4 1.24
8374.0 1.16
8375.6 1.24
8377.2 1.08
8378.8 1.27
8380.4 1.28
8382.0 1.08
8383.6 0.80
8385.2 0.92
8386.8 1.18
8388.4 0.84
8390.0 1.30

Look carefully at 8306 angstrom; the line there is H-alpha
